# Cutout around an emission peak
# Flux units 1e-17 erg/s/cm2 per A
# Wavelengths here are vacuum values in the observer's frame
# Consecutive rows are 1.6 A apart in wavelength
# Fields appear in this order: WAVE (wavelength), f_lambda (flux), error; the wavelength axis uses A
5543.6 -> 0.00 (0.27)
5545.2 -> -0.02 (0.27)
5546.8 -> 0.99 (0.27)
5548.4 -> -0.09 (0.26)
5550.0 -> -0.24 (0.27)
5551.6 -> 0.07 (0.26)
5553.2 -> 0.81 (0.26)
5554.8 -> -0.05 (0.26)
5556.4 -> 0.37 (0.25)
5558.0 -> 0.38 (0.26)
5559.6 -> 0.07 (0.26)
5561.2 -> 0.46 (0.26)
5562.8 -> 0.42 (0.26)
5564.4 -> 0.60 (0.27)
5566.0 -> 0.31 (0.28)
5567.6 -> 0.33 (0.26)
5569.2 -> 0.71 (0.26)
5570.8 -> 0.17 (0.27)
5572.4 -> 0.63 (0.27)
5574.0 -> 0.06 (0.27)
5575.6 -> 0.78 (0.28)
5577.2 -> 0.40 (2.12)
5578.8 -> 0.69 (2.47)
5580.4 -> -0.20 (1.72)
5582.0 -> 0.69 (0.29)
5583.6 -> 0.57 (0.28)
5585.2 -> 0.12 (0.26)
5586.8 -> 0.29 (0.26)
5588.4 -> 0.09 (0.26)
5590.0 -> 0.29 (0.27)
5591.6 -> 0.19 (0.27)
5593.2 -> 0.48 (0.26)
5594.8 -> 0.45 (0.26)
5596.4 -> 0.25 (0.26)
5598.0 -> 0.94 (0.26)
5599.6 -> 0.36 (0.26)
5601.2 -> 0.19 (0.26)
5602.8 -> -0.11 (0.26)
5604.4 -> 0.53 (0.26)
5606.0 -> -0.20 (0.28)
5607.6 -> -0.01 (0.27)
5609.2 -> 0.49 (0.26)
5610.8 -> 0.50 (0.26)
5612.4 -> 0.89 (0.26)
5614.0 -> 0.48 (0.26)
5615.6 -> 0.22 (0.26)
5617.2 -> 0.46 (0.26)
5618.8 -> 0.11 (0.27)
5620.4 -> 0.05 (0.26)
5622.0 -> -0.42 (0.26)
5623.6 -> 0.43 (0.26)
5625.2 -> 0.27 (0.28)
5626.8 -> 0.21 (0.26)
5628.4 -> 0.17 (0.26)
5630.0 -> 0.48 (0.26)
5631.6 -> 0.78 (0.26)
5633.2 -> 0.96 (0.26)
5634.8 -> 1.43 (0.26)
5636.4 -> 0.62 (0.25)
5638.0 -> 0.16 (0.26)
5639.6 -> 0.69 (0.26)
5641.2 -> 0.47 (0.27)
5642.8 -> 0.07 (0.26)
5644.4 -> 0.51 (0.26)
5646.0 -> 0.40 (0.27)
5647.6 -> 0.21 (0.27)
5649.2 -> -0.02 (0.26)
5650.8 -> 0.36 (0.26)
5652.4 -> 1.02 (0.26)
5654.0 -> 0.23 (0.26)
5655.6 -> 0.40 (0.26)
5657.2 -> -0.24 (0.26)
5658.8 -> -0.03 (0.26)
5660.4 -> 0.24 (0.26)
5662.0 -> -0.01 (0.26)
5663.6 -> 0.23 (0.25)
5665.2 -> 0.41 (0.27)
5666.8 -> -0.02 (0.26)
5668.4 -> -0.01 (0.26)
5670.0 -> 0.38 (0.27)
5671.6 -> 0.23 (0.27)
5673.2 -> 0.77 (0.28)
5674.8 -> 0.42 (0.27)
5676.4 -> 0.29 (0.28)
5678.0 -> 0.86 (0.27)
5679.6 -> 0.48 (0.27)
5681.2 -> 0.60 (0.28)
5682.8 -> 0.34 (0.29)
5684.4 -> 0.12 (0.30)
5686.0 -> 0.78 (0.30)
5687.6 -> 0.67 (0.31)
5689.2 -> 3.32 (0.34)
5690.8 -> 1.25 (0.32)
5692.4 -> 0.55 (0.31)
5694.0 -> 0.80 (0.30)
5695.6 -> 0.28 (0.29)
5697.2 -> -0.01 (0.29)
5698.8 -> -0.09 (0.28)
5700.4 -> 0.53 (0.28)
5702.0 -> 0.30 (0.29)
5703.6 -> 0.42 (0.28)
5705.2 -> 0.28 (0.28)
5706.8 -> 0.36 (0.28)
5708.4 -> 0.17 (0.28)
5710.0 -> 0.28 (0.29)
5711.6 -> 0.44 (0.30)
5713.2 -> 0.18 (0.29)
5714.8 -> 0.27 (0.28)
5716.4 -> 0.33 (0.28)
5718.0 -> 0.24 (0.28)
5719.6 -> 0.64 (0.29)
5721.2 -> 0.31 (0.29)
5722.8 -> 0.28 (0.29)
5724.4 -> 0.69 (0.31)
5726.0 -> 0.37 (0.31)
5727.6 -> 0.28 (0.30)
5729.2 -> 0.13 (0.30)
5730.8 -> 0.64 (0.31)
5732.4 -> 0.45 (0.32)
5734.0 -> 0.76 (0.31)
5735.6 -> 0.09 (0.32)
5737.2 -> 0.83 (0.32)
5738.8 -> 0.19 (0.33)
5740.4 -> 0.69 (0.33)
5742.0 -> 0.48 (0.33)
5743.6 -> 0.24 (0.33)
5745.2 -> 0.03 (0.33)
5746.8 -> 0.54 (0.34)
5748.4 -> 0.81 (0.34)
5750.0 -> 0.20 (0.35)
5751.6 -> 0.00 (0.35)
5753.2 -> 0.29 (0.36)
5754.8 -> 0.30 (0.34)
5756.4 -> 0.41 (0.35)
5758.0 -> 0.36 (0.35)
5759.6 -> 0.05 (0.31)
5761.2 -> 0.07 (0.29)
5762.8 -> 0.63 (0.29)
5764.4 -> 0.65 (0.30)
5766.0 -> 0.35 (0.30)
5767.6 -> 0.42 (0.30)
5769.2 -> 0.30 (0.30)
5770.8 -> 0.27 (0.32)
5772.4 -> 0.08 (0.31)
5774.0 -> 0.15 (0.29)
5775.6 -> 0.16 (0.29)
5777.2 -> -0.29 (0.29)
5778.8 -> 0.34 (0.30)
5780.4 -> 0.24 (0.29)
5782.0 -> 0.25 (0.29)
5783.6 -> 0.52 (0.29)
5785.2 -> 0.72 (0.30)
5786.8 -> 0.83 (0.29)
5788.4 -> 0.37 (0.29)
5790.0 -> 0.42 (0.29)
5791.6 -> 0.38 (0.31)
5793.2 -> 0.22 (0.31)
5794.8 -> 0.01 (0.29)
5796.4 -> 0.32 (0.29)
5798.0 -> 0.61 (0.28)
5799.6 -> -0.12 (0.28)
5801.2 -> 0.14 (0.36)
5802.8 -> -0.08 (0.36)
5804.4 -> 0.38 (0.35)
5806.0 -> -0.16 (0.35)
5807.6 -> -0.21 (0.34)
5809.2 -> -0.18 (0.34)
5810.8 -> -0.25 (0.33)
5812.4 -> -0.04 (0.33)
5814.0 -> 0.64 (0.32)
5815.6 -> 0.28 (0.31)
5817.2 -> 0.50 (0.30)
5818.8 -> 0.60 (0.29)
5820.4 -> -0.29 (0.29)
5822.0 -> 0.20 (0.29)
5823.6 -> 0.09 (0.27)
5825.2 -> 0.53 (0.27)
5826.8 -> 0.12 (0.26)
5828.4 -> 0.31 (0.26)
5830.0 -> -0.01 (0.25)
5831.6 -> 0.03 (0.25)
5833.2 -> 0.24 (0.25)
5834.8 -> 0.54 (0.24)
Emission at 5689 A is [O III]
